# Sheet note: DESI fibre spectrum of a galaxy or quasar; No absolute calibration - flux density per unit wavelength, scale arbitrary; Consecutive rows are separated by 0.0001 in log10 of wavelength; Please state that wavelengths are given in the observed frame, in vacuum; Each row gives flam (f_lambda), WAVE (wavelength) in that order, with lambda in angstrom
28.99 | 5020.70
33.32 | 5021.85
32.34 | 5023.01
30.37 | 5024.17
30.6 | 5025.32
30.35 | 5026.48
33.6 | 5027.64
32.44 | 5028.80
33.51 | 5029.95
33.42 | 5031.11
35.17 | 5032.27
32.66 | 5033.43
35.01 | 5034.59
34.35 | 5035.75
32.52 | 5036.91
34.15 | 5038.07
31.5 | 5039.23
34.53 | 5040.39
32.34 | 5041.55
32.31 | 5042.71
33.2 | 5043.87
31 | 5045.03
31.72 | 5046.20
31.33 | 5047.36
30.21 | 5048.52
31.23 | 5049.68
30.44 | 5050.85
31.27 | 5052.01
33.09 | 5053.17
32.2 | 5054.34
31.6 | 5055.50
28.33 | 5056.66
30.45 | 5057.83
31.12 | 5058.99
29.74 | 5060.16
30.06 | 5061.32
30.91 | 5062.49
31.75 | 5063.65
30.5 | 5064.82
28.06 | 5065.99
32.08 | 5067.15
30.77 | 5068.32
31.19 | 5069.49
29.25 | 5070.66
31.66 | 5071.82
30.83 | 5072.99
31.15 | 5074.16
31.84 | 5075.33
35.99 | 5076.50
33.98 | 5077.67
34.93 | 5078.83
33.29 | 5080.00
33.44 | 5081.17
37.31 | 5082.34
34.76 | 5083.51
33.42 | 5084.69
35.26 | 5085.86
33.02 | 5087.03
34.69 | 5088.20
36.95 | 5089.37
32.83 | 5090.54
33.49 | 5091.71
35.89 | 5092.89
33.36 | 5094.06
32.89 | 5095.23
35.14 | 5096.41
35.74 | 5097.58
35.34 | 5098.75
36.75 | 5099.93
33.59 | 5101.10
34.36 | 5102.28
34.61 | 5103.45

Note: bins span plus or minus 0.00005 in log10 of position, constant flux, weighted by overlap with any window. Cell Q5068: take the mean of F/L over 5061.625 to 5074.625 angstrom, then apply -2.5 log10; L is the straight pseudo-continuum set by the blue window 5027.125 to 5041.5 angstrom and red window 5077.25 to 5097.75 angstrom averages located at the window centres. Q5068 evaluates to 0.11 mag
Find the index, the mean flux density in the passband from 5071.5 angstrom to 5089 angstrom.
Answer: 33.8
